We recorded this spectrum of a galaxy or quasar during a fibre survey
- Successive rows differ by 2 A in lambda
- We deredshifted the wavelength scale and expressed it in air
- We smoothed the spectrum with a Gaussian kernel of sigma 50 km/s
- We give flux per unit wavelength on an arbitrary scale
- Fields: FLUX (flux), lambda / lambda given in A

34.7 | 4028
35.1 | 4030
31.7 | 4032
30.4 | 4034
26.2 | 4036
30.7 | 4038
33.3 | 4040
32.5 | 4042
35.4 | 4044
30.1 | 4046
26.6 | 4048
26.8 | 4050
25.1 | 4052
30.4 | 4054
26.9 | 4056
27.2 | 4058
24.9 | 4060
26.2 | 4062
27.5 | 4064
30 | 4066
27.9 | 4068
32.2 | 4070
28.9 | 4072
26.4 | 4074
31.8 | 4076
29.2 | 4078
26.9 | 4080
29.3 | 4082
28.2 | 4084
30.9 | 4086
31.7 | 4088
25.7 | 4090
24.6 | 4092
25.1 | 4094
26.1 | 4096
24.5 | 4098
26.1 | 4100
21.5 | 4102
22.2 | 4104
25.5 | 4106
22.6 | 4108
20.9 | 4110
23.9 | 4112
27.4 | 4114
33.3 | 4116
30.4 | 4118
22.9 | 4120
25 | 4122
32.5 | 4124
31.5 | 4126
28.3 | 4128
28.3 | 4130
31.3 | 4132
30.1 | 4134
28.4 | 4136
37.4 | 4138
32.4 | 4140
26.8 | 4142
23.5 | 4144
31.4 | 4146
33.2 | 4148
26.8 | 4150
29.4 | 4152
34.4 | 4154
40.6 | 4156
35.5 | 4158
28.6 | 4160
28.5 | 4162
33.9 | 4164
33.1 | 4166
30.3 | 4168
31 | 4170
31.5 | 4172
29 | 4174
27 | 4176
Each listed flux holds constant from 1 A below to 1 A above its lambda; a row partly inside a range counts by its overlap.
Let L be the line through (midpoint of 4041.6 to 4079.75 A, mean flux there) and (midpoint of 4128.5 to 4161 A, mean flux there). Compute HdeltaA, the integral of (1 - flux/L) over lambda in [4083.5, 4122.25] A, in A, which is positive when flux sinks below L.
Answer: 5.1 A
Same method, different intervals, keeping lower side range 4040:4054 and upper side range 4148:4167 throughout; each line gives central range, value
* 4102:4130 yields 4.4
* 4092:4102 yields 1.9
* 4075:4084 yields 0.4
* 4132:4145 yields 0.8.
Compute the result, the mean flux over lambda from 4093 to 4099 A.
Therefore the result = 25.2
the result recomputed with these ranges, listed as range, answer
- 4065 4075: 29.1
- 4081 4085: 28.8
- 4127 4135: 29.5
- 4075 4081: 29.3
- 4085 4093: 28.2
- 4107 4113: 22.5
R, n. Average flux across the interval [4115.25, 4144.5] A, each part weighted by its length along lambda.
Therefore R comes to 29.5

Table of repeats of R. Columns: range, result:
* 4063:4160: 28.6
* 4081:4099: 27.3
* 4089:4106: 24.5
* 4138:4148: 29.9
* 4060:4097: 28.2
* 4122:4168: 31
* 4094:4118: 25.1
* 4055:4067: 27.1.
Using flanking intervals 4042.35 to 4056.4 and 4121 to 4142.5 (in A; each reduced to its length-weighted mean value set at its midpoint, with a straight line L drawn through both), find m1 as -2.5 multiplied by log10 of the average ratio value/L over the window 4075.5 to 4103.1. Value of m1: 0.09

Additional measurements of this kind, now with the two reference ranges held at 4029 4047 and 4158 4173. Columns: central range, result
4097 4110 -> 0.317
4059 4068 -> 0.162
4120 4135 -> 0.082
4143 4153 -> 0.090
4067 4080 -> 0.085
